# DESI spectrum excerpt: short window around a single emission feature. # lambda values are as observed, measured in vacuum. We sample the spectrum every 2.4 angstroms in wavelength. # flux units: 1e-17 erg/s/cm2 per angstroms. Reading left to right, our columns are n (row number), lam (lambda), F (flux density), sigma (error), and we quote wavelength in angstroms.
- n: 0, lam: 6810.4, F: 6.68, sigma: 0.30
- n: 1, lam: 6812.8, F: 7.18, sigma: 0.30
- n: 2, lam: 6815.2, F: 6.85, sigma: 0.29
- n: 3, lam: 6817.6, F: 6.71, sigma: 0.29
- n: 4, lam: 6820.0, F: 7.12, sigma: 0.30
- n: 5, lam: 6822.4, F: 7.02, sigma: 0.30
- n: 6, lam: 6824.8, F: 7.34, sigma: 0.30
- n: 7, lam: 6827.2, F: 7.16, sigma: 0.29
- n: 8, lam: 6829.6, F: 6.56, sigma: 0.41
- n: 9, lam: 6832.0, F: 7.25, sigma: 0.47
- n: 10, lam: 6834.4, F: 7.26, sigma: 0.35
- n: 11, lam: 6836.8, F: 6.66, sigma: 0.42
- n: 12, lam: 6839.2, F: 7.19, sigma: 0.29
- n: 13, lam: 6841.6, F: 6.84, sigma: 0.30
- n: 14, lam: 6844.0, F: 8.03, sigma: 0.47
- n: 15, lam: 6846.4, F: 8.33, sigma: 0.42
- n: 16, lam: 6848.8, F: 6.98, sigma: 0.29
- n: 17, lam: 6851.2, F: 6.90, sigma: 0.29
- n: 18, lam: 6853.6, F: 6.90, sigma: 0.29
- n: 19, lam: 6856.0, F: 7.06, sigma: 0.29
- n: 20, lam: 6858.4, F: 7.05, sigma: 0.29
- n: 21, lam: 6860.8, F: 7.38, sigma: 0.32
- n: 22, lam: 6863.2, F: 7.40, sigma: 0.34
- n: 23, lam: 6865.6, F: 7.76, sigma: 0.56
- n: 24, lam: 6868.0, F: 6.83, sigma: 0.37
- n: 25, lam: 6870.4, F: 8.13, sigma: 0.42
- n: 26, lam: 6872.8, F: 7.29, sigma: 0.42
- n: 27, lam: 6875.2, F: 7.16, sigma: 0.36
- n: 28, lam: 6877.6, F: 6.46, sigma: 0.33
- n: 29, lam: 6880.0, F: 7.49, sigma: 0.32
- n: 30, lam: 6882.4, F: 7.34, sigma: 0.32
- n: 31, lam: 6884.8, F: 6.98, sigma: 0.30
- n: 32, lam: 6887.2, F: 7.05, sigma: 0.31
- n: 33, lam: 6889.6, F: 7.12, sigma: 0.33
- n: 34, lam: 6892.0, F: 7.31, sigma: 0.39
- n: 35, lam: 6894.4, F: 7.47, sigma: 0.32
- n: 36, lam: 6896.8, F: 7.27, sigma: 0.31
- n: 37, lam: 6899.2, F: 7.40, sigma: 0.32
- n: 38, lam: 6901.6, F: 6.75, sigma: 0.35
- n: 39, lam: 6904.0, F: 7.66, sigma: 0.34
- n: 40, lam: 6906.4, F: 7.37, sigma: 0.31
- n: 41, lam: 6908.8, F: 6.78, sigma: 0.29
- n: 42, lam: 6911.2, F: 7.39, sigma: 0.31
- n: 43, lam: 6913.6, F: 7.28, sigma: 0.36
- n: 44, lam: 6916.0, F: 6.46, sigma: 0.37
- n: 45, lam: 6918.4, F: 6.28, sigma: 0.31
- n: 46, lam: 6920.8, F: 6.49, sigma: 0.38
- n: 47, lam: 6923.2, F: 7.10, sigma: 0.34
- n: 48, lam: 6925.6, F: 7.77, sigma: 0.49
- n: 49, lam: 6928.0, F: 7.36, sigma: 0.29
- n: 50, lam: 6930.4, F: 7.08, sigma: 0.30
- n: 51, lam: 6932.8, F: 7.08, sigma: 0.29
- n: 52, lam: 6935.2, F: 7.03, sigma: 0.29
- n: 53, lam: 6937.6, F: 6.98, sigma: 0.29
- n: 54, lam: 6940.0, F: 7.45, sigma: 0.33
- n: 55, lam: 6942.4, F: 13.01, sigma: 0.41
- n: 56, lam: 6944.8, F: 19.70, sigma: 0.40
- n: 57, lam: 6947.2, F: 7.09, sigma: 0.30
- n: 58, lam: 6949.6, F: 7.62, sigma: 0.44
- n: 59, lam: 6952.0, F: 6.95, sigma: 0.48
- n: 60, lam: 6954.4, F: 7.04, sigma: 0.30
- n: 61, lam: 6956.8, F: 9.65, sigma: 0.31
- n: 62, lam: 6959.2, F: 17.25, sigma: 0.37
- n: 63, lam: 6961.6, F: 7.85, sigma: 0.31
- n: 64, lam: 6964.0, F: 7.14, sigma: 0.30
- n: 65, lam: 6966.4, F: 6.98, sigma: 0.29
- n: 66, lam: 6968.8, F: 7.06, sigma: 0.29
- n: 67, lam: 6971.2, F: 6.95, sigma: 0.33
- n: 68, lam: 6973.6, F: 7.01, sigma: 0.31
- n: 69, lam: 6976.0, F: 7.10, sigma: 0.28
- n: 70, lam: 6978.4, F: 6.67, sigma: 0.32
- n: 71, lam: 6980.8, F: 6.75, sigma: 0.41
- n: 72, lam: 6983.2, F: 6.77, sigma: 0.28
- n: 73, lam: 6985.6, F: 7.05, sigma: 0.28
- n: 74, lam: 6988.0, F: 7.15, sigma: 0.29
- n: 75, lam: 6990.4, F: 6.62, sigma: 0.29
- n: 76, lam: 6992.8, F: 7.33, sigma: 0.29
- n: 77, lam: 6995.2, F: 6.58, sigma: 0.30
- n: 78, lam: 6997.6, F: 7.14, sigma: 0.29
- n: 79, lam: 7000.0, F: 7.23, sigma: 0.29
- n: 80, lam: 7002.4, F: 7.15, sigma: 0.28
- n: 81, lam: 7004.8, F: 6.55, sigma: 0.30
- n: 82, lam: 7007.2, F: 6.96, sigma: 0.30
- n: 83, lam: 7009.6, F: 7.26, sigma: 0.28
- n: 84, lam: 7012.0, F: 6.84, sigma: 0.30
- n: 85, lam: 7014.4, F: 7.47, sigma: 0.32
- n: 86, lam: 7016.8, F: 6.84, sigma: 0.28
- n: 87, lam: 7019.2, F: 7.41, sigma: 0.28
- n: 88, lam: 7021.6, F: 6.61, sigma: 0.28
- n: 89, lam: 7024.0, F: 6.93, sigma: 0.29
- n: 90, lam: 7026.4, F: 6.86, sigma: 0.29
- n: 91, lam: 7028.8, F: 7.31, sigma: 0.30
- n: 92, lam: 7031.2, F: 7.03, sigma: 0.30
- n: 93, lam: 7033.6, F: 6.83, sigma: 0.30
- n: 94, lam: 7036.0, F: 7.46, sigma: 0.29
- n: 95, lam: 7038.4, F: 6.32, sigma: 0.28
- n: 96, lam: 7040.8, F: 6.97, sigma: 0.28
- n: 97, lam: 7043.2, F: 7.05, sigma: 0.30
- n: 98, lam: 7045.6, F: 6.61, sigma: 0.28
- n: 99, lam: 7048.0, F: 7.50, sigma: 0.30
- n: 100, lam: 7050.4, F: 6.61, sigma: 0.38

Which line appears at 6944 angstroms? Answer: [S II]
